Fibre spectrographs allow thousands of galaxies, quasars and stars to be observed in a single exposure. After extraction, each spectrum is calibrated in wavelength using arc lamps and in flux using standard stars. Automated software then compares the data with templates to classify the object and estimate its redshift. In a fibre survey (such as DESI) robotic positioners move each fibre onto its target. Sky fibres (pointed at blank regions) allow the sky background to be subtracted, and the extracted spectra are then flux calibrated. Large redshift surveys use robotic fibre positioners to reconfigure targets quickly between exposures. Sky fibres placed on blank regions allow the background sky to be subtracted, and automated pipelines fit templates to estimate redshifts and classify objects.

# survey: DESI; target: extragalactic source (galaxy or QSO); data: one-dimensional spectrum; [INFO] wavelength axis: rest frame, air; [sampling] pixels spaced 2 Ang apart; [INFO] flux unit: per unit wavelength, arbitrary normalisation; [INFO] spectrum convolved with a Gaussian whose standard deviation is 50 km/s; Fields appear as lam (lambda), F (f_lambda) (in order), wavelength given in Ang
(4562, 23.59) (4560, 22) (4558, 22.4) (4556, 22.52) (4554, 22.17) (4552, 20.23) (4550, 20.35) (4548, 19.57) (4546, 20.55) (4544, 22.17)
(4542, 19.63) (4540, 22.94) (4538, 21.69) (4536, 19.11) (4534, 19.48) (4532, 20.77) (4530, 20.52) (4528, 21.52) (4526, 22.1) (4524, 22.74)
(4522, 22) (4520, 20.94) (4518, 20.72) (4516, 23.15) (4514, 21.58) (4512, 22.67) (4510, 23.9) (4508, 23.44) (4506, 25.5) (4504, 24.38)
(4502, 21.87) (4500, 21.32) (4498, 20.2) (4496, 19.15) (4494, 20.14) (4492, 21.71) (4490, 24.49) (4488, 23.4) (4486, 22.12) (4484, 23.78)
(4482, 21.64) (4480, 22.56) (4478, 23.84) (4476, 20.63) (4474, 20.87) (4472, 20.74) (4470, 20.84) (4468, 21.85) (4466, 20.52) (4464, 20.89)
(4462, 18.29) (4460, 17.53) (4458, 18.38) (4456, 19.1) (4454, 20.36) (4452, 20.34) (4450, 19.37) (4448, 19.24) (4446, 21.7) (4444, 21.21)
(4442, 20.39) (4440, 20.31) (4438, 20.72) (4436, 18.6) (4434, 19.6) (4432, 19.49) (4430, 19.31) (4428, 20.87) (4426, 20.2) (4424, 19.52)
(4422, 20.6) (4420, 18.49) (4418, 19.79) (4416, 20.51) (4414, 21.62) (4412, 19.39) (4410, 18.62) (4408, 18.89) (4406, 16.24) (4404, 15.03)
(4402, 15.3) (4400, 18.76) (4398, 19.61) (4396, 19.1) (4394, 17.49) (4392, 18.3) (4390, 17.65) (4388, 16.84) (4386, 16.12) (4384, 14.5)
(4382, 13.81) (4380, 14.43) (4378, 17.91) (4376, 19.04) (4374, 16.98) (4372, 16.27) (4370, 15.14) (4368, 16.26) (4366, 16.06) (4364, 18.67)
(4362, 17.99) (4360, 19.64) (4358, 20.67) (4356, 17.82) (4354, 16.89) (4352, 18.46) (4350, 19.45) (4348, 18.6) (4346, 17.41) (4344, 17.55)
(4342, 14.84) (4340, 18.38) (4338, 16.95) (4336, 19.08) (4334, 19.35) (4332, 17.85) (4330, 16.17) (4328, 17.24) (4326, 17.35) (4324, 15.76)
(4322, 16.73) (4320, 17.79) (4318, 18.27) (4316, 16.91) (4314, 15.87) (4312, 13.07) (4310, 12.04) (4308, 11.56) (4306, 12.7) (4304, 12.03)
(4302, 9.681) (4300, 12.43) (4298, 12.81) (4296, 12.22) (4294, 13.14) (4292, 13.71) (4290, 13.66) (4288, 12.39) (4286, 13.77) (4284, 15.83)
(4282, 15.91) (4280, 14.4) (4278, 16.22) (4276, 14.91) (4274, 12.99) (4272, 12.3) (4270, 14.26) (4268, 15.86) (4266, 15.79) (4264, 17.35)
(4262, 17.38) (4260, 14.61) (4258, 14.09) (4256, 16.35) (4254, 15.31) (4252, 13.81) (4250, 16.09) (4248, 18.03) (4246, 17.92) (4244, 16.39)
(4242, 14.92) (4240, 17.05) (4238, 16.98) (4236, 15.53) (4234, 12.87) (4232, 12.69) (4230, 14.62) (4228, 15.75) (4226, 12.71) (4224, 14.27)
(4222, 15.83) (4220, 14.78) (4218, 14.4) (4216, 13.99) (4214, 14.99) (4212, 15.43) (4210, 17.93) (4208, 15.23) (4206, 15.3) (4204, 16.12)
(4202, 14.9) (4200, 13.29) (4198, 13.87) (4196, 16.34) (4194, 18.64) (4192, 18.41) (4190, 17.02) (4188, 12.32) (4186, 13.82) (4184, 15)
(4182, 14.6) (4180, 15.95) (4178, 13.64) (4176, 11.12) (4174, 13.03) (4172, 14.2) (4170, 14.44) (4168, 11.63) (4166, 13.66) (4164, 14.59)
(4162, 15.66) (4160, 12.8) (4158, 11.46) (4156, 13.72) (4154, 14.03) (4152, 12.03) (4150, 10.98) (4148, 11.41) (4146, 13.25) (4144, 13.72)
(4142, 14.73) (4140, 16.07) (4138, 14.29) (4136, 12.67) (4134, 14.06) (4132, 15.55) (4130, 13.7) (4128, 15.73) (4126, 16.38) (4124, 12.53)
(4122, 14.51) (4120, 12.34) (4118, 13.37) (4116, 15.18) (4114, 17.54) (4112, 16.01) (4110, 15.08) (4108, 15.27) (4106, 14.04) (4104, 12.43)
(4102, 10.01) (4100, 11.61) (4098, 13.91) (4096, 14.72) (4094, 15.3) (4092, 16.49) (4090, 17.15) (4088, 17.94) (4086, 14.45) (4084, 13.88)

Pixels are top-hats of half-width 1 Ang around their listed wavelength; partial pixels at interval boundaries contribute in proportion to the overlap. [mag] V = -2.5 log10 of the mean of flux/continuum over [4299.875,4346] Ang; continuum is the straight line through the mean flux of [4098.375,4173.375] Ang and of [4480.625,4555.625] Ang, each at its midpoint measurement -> 0.13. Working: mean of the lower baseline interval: 13.8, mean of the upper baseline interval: 21.7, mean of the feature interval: 15.7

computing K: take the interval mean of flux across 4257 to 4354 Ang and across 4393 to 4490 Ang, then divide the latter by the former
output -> 1.30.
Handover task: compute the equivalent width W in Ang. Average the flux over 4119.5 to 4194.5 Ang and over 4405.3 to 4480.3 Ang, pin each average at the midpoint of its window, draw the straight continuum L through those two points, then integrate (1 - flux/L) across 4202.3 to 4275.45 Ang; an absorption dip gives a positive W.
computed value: 2.1 Ang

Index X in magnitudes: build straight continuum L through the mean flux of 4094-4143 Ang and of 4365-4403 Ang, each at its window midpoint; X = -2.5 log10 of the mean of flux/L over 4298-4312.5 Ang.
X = 0.321 mag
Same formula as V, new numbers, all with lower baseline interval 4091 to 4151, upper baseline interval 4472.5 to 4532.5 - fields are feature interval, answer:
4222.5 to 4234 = 0.169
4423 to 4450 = 0.036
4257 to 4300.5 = 0.206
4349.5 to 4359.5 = 0.020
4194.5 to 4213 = 0.026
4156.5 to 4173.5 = 0.113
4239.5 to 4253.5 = 0.032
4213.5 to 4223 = 0.095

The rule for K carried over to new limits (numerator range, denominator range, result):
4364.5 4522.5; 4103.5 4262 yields 1.35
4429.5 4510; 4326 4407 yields 1.21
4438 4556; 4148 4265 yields 1.44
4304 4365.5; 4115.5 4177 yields 1.24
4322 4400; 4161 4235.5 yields 1.19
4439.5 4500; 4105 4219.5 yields 1.45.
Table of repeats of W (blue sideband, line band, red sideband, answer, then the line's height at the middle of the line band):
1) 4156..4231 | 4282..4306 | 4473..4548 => 5.5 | 16.9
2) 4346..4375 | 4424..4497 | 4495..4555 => -2.1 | 20.1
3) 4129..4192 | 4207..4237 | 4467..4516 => 1.2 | 15.4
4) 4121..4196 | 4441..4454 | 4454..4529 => 0.2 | 20.6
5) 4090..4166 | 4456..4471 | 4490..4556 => 0.5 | 20.4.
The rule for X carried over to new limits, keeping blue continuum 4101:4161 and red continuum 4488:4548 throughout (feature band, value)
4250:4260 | 0.10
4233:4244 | 0.03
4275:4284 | 0.10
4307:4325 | 0.15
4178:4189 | 0.05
